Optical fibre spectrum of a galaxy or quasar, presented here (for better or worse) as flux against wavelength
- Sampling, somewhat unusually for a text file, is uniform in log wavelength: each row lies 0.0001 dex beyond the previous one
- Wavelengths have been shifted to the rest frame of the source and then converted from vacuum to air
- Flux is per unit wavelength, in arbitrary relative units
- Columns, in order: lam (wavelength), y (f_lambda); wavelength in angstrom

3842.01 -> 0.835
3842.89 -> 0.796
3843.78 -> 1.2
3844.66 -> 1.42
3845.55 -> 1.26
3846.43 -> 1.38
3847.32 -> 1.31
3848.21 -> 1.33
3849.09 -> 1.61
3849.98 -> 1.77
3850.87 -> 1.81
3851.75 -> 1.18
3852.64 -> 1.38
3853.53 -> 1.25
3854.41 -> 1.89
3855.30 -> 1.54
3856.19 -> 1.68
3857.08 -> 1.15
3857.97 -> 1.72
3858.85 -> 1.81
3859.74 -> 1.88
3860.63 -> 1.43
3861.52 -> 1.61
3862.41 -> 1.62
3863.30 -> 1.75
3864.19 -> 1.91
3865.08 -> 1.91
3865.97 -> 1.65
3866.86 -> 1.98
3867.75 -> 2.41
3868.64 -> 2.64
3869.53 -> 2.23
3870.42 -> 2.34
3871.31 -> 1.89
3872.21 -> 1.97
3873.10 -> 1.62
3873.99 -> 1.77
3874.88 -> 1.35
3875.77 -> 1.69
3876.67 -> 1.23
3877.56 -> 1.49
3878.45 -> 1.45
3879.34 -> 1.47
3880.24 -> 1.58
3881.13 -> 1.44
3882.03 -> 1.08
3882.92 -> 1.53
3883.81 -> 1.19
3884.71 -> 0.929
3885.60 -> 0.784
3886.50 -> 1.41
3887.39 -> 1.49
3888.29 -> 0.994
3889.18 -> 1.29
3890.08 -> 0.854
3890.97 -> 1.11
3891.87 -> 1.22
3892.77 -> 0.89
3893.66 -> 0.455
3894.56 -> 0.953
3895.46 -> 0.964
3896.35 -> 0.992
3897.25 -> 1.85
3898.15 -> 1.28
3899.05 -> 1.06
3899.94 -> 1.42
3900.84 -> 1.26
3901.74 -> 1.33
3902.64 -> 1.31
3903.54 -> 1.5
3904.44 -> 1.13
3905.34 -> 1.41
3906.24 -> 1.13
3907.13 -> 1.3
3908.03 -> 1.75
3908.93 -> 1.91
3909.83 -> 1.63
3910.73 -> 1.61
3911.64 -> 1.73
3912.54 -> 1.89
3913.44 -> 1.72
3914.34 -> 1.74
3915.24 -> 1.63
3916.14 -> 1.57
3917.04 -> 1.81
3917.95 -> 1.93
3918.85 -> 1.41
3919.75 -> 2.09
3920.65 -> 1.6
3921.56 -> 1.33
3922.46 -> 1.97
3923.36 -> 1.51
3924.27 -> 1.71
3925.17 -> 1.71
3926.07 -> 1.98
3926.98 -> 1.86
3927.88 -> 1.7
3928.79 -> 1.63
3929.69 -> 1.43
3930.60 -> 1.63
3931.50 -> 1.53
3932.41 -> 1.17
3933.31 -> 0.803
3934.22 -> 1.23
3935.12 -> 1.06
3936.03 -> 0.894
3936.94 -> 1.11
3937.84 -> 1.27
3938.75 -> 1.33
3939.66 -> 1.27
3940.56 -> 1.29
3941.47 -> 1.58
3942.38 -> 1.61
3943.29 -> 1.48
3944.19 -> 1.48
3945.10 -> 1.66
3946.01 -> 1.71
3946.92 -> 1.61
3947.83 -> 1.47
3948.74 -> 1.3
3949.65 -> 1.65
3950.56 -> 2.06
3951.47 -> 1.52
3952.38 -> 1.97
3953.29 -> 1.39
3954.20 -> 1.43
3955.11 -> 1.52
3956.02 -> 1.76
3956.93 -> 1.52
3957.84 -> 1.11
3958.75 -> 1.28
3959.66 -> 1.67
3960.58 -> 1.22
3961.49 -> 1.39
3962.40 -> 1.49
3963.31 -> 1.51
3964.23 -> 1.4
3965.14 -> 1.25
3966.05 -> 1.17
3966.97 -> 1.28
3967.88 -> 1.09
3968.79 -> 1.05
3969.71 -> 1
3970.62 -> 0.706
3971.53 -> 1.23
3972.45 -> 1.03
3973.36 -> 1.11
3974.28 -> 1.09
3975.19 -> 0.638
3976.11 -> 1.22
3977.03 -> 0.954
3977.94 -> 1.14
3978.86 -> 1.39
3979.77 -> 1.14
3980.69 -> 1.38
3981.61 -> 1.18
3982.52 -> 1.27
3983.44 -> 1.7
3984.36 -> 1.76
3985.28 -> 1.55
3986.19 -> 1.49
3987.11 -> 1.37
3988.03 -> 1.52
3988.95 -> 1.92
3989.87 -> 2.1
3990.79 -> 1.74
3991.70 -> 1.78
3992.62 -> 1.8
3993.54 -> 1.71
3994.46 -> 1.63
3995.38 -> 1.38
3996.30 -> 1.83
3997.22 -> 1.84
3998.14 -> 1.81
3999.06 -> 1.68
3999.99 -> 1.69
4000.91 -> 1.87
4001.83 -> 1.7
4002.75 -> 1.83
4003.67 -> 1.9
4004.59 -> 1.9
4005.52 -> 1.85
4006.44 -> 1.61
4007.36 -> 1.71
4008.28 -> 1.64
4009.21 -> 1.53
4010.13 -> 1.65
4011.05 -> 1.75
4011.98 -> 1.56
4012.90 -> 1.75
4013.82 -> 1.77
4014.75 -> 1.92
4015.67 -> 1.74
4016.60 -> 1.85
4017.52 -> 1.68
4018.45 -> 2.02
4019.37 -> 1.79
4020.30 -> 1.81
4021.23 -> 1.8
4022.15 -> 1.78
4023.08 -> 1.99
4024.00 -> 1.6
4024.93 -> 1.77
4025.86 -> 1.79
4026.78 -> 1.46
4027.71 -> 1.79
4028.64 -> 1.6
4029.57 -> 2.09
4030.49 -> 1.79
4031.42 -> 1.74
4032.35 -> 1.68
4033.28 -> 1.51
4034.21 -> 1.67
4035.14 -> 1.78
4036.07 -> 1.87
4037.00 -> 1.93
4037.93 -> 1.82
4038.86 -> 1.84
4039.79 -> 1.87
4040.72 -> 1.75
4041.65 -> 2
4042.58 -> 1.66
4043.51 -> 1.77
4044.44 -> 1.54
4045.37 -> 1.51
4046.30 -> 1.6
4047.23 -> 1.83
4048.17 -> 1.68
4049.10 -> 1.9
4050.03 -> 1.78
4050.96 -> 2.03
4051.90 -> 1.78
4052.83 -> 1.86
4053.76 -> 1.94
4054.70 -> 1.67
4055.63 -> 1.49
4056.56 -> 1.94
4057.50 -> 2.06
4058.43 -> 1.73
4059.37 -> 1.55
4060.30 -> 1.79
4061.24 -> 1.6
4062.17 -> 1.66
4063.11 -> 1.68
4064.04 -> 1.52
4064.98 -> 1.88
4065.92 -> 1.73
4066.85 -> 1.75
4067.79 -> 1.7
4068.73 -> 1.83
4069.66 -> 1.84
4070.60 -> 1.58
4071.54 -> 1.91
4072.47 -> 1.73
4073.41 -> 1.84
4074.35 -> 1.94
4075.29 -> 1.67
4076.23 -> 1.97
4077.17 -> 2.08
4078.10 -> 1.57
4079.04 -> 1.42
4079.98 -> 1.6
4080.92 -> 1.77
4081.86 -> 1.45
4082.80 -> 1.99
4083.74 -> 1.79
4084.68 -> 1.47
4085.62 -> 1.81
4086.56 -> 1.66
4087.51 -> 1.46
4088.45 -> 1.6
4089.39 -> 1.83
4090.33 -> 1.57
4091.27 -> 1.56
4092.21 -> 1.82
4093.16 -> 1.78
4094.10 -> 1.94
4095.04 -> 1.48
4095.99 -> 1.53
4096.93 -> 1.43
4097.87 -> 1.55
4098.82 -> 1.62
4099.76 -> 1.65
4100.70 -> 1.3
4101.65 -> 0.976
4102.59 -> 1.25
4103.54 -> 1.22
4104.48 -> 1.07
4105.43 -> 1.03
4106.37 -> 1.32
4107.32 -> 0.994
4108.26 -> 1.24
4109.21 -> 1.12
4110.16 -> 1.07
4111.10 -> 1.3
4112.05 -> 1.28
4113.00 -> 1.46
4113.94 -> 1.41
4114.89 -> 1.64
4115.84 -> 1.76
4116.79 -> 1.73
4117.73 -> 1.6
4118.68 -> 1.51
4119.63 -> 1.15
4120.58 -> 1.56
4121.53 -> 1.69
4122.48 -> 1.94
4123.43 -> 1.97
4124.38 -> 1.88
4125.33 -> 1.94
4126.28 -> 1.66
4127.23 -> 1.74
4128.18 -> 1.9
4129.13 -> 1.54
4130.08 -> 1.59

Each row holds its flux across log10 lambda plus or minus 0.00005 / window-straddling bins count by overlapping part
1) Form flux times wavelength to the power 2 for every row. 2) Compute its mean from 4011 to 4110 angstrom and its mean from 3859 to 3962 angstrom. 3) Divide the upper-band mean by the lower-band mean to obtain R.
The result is 1.20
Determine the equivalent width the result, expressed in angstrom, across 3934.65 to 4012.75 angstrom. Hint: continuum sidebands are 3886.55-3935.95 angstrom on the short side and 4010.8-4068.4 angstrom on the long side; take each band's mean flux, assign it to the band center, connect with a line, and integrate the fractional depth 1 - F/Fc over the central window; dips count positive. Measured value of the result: 5.89 angstrom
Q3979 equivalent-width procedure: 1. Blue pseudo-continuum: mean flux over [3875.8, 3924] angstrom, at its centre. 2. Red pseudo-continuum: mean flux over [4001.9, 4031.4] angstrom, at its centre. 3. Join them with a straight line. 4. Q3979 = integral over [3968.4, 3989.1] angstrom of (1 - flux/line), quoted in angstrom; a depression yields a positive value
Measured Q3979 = 5.05 angstrom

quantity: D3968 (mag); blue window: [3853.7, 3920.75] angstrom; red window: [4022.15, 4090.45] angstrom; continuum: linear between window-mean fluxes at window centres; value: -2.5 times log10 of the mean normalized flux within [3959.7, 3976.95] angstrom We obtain 0.36 mag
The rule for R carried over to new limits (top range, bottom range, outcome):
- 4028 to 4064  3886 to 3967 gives 1.30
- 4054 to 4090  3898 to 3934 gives 1.20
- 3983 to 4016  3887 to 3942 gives 1.27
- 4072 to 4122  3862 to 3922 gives 1.13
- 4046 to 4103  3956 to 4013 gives 1.20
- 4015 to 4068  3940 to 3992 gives 1.30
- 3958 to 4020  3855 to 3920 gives 1.06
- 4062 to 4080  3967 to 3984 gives 1.61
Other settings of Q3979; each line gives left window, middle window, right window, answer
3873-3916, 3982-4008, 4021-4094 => -1.9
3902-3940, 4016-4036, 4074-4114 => -3.3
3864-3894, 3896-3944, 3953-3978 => -4.0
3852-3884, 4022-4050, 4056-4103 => -1.3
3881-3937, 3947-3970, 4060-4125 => 0.3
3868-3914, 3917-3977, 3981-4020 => 5.7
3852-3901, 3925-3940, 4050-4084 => 1.7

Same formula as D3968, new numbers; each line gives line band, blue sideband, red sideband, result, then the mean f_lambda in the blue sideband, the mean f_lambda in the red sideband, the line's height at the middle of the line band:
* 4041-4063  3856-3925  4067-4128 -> -0.120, 1.52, 1.58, 1.57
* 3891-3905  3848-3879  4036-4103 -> 0.411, 1.72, 1.71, 1.71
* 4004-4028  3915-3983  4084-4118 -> -0.220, 1.41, 1.46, 1.43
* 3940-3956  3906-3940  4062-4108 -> -0.015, 1.54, 1.61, 1.55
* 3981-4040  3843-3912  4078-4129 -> -0.146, 1.47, 1.54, 1.51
